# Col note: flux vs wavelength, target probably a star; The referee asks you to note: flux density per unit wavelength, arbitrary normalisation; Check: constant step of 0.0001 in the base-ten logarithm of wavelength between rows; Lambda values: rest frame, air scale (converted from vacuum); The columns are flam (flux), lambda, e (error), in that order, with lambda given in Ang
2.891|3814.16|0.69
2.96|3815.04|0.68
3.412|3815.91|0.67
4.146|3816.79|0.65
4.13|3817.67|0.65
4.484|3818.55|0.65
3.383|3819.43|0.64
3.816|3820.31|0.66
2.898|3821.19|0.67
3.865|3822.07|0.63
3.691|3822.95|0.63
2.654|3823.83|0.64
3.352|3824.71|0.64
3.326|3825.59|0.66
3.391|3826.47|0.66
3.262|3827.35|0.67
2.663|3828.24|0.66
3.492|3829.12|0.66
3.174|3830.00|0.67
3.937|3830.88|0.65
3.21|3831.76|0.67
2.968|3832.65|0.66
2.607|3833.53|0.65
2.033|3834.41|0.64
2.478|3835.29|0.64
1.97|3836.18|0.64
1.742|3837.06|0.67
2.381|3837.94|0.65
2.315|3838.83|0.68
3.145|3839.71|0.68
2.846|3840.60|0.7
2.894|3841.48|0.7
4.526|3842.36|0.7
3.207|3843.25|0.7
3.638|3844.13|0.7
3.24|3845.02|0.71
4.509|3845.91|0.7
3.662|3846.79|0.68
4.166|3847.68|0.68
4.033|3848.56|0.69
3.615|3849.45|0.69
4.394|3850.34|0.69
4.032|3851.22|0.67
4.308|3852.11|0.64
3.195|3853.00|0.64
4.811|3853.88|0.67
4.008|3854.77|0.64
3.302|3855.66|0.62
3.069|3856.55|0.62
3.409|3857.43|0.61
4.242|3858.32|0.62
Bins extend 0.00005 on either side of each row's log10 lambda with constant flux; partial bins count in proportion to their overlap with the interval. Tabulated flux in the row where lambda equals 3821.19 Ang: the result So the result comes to 2.898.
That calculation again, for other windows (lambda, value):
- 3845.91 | 4.509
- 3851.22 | 4.032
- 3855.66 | 3.302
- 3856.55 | 3.069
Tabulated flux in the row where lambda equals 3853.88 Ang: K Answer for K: 4.811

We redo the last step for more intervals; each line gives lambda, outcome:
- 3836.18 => 1.97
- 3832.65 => 2.968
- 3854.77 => 4.008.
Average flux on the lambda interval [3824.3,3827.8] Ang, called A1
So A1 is 3.33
